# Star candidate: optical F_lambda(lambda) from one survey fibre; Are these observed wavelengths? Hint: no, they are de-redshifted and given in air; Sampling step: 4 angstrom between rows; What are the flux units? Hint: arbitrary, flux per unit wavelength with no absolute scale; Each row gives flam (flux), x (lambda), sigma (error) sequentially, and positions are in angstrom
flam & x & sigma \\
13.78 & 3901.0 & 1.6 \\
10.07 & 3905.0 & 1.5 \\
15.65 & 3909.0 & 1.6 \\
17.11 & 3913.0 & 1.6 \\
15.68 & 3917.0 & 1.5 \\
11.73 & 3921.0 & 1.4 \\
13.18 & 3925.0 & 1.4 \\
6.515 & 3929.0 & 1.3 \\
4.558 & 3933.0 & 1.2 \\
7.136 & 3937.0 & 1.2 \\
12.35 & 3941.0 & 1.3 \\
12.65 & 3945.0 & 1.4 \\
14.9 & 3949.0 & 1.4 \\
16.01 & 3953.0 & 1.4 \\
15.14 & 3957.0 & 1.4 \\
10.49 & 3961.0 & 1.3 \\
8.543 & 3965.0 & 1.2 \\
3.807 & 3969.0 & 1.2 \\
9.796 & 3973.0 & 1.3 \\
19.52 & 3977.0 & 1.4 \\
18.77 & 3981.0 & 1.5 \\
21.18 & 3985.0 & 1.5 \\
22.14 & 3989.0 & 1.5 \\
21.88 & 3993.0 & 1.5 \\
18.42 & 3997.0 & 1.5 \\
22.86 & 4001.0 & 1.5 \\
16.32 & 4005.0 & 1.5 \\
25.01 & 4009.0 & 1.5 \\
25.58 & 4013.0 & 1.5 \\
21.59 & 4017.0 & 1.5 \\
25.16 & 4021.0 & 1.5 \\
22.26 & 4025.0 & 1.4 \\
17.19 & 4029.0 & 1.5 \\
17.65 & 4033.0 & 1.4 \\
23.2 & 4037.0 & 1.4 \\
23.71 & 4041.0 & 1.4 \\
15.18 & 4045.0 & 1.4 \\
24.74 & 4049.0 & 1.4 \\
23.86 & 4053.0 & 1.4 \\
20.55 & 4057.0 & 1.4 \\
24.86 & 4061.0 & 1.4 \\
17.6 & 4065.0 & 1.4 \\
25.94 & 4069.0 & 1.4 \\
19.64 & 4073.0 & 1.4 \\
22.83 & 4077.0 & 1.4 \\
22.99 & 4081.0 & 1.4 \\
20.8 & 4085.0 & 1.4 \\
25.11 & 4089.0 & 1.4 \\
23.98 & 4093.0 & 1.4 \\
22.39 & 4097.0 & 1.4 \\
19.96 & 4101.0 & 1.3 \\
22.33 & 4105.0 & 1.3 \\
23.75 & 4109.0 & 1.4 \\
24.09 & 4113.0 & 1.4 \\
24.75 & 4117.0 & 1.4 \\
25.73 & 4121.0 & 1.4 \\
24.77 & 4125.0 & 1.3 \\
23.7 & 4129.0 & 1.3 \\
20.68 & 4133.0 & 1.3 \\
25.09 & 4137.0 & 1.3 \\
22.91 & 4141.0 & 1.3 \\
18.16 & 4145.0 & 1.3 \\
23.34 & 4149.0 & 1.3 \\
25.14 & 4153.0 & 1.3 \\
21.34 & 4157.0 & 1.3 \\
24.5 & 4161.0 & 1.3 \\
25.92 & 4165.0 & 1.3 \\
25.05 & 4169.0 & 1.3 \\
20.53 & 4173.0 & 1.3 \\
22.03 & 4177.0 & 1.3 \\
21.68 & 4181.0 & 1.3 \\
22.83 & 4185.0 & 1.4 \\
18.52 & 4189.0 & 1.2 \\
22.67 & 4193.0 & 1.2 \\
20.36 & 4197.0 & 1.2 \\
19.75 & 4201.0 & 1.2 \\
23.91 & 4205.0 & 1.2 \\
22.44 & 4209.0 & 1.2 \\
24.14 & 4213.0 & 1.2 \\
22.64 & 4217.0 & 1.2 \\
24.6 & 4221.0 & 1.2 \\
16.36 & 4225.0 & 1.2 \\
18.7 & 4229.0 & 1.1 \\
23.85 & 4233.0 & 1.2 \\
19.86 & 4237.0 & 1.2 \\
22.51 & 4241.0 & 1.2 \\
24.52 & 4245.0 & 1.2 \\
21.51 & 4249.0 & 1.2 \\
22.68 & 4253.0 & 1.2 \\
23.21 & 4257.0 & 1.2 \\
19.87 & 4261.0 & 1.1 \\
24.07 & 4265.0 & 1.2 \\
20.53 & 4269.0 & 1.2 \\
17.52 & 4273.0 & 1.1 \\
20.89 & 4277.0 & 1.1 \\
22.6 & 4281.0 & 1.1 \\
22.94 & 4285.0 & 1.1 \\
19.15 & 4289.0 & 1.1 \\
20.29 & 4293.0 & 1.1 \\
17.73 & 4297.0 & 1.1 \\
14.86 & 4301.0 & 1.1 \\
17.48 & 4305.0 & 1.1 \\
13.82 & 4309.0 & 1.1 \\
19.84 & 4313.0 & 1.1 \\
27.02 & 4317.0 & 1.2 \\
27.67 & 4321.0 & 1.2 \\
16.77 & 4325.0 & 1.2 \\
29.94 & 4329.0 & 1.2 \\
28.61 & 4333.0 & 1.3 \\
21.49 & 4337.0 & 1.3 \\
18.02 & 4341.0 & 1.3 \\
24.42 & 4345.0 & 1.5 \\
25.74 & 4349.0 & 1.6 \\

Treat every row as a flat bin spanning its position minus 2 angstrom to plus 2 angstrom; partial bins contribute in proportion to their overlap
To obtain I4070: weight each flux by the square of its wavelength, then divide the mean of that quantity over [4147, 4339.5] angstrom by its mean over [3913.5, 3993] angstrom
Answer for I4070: 1.91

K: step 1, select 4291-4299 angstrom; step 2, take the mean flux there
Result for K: 19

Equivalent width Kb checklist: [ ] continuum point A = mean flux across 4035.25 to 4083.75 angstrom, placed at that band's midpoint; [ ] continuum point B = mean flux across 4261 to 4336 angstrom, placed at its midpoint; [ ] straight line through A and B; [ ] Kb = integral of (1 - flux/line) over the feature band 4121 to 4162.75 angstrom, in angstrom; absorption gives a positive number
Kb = -2.5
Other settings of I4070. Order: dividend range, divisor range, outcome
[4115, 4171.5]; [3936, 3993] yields 1.82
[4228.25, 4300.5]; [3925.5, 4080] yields 1.34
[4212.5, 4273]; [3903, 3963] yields 2.07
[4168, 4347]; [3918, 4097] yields 1.33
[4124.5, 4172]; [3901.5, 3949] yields 2.22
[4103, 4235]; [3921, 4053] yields 1.46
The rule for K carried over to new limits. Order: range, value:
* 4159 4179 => 23.6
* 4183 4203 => 20.8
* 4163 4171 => 25.5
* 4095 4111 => 22.1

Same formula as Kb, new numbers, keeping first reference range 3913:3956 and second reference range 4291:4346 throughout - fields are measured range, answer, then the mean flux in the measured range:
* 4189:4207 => -3.0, 21.3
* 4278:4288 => -0.9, 22.2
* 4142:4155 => -4.0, 22.3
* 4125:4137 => -4.7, 23.1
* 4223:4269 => -4.8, 21.5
